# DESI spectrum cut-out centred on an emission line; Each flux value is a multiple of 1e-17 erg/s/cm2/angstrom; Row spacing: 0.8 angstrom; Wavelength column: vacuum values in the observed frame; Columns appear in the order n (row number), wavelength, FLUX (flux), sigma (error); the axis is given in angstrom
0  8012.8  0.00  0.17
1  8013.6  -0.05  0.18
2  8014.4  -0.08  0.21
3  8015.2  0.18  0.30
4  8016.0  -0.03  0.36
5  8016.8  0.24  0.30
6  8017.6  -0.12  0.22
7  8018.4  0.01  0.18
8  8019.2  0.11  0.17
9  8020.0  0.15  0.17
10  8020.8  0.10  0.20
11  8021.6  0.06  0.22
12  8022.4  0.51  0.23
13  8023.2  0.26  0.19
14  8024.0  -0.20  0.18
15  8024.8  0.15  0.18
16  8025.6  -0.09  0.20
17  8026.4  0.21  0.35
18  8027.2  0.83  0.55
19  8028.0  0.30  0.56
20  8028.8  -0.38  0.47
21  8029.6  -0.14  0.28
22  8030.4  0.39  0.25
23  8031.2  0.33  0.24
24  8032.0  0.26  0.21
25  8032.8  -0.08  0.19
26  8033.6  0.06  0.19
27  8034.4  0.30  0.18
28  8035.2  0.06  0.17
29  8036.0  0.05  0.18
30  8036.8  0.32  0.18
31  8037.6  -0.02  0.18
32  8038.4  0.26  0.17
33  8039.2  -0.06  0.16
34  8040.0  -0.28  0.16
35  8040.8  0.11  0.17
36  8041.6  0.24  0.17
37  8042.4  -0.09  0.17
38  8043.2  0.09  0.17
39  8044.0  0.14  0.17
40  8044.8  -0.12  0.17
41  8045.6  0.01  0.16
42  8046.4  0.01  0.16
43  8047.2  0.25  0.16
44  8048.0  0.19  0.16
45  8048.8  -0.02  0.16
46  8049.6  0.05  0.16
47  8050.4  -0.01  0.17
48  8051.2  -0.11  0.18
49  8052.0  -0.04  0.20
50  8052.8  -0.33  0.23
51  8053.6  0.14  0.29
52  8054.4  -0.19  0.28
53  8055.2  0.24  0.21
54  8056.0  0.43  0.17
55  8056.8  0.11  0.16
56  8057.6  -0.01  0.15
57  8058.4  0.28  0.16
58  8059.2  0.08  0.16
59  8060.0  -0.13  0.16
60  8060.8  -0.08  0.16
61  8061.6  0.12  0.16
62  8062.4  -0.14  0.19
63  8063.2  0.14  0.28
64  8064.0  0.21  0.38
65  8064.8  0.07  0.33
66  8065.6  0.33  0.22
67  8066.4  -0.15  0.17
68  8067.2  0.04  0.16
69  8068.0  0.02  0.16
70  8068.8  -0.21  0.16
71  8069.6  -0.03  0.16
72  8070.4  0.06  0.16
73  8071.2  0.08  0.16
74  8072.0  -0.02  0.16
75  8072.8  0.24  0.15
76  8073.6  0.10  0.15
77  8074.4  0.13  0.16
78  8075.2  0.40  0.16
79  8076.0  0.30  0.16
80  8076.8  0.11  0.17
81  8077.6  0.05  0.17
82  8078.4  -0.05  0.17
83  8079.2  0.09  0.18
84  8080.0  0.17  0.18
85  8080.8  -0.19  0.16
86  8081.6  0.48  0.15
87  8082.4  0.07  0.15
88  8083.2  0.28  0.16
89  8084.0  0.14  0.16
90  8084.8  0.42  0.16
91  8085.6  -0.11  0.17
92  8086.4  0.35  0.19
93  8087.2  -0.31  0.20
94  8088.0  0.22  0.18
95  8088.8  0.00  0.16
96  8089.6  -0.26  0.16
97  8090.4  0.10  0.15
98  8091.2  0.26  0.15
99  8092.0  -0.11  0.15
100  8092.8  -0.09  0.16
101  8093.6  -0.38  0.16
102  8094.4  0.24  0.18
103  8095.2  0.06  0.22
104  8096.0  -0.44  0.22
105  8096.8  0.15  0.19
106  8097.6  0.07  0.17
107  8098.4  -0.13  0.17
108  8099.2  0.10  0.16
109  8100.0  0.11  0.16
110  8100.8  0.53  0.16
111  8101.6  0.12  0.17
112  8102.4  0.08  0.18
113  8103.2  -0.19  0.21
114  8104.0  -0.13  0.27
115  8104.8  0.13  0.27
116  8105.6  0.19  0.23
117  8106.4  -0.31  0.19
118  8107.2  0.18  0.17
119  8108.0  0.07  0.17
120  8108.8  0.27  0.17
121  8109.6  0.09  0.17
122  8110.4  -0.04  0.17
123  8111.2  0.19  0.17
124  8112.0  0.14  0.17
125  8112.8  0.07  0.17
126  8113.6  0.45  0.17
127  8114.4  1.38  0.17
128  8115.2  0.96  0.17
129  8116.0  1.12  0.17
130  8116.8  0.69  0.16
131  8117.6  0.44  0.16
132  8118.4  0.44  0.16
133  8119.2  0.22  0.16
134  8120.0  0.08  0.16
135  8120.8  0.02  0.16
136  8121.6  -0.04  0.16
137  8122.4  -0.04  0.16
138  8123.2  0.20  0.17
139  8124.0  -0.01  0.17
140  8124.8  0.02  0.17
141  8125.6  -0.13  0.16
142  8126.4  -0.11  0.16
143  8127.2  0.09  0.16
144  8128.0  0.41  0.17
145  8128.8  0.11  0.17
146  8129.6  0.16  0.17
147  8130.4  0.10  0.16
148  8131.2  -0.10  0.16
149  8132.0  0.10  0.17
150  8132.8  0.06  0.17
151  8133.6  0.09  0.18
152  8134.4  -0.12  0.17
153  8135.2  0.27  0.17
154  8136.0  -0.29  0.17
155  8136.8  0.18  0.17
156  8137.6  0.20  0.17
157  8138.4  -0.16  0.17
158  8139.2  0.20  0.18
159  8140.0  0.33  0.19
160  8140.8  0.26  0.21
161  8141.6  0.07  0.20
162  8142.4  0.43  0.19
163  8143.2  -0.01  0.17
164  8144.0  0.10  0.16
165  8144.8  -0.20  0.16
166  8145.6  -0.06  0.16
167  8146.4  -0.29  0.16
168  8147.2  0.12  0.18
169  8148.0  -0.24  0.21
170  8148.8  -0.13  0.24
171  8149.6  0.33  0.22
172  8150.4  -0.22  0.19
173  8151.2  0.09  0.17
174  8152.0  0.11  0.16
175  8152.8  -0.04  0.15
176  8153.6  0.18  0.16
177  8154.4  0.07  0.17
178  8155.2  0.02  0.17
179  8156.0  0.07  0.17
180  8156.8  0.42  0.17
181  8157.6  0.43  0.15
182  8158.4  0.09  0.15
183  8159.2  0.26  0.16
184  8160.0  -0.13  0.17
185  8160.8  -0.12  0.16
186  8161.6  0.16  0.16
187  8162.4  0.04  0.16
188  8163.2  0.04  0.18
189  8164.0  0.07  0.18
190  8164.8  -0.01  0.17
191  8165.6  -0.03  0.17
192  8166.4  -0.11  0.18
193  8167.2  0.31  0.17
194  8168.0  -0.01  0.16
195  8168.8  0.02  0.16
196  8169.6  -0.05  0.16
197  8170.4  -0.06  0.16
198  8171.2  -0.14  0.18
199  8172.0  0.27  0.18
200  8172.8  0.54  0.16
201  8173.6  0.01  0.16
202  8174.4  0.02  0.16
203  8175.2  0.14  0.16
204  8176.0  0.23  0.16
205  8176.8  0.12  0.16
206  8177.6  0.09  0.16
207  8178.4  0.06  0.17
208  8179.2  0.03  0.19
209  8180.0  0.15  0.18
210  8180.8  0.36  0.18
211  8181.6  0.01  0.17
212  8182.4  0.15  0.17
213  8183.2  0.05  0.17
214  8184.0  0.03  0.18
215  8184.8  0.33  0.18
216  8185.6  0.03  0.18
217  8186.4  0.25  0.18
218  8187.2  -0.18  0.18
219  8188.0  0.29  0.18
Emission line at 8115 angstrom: H-gamma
